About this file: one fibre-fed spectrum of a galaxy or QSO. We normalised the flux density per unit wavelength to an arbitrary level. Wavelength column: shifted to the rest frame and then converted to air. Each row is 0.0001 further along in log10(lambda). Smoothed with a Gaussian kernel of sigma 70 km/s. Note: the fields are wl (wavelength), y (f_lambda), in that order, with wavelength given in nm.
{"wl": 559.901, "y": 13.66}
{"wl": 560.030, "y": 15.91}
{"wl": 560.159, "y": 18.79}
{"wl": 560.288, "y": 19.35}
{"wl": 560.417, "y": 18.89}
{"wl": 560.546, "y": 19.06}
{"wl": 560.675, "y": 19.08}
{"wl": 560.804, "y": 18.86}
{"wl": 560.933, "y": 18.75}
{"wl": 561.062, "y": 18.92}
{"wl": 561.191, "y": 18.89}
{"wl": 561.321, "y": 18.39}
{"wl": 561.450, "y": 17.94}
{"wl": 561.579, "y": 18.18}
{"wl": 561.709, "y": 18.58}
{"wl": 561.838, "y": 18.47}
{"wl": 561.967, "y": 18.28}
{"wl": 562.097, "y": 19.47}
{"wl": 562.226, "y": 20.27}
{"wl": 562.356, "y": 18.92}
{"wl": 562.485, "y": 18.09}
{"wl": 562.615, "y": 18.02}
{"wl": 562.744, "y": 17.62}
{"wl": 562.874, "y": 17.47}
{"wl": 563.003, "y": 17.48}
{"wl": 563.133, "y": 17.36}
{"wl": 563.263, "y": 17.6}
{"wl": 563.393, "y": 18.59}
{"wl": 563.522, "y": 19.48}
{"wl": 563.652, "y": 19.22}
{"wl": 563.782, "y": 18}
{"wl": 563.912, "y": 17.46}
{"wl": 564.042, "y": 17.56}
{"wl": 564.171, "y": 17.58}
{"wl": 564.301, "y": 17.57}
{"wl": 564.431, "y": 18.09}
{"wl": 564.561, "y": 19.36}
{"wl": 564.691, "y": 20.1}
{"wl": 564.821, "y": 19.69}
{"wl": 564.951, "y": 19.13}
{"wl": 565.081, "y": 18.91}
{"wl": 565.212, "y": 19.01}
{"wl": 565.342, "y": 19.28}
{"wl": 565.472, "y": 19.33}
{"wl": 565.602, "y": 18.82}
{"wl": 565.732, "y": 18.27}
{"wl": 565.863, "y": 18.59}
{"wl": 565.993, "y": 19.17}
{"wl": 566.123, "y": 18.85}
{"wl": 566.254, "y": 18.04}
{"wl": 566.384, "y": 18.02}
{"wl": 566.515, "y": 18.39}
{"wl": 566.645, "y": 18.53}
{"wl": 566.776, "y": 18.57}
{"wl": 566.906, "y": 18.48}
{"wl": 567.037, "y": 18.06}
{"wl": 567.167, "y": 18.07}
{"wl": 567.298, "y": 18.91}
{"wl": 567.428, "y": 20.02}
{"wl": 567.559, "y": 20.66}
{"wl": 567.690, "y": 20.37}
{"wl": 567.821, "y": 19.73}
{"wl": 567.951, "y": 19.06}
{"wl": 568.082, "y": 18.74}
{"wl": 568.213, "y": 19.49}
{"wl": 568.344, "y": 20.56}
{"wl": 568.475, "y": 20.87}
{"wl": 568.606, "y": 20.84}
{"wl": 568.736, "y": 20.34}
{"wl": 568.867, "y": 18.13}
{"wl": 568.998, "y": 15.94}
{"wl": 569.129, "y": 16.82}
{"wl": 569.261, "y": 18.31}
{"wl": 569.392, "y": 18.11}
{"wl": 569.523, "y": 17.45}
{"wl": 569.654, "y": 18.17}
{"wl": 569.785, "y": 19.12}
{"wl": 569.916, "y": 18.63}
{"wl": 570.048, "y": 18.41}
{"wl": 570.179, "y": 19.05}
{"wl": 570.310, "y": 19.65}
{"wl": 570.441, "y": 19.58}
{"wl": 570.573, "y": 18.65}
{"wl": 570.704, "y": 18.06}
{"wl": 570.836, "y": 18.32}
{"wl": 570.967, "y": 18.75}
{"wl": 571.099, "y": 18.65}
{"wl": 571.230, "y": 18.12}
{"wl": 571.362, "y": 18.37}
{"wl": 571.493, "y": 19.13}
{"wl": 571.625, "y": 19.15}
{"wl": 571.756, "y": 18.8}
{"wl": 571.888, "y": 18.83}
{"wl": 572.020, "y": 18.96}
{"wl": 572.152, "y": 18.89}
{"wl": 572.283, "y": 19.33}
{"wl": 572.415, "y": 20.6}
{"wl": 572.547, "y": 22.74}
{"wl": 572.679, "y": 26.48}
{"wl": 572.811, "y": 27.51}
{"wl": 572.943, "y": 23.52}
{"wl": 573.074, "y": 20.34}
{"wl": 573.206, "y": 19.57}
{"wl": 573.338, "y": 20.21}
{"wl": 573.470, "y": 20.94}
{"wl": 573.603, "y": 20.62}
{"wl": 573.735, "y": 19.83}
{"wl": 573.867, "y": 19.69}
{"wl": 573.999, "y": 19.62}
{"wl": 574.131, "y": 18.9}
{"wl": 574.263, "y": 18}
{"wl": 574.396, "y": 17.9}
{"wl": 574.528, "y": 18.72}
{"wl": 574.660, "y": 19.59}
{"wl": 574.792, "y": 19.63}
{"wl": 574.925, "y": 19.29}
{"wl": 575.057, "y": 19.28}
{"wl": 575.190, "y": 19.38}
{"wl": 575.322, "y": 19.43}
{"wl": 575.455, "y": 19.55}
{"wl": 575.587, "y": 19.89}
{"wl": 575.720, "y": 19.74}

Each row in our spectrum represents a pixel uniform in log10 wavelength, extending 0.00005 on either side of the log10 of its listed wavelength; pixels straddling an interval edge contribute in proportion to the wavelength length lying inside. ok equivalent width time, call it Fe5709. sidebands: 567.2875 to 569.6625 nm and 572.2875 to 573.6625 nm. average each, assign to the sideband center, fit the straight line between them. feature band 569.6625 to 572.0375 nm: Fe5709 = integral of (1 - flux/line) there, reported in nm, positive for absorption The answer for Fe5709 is 0.22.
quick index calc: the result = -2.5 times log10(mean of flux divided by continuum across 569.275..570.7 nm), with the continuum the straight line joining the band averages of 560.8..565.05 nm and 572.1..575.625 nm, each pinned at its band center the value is 0.06 mag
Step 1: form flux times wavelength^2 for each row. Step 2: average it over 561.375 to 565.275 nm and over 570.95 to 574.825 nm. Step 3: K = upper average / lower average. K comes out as 1.1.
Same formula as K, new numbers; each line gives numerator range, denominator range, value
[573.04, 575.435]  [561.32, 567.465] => 1.09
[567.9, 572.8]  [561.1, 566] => 1.06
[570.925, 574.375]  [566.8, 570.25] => 1.08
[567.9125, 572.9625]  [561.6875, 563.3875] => 1.09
